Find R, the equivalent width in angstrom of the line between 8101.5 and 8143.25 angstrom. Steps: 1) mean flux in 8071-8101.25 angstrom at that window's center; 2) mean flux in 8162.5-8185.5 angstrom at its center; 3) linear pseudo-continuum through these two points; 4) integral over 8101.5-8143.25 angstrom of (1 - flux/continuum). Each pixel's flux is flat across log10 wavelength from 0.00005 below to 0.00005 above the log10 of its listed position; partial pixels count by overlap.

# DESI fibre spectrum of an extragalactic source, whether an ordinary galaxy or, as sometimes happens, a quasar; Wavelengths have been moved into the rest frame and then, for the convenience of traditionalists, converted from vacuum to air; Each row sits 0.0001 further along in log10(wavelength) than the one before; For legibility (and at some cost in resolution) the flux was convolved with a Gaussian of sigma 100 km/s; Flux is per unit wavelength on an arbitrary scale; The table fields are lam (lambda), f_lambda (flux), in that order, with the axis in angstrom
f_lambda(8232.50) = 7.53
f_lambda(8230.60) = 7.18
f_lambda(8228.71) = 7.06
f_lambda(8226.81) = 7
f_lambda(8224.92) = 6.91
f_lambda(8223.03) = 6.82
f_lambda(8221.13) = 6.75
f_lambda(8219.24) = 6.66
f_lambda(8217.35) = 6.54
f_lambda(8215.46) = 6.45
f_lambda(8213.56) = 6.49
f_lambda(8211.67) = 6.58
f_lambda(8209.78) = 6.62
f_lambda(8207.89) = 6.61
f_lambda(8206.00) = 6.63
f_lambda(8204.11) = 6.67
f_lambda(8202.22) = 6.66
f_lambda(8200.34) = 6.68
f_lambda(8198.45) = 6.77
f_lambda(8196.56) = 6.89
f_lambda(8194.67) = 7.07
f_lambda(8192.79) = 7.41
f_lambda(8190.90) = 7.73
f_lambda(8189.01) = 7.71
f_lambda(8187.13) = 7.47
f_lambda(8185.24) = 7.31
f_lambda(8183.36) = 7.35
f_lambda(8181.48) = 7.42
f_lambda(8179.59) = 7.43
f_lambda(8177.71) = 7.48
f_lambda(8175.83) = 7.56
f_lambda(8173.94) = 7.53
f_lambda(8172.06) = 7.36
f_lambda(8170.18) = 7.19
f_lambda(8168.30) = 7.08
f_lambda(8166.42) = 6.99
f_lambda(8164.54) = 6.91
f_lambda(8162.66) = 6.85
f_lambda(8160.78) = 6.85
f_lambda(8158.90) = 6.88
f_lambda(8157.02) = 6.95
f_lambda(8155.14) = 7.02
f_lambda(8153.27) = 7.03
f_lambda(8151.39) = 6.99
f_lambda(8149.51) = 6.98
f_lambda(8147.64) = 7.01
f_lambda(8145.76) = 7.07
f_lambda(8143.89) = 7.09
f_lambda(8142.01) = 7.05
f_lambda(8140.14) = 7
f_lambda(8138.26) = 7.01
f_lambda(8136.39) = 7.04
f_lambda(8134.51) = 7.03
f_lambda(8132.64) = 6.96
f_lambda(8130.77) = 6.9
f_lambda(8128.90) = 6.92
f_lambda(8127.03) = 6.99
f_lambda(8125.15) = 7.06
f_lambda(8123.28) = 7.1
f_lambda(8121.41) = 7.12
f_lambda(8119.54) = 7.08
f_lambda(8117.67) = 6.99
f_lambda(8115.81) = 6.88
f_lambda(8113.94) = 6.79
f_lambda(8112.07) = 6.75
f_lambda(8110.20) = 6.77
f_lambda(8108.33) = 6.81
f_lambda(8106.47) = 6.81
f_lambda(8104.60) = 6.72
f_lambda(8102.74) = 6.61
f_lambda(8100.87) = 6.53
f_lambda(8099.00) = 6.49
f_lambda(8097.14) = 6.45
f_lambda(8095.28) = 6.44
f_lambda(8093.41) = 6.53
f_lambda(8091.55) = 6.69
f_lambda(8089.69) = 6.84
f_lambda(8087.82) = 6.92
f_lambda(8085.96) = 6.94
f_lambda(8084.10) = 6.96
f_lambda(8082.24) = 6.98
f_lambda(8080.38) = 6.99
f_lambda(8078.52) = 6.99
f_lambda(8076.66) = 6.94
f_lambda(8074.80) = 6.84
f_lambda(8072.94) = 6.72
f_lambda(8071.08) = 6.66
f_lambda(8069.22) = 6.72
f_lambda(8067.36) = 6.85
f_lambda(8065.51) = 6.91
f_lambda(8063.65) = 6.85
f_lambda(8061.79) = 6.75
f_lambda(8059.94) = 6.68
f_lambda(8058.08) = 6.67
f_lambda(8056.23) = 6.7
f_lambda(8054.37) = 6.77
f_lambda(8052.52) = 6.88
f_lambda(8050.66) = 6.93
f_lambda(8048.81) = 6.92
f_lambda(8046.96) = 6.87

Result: 0.32 angstrom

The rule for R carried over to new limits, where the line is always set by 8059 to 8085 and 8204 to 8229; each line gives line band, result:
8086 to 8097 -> 0.2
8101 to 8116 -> 0.1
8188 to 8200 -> -0.9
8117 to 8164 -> -1.6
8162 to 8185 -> -1.8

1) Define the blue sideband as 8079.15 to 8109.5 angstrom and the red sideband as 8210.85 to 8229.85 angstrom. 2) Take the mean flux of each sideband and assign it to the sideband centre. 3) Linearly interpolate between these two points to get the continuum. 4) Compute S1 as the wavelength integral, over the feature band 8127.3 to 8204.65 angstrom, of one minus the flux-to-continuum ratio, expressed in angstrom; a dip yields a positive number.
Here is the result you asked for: -4.3 angstrom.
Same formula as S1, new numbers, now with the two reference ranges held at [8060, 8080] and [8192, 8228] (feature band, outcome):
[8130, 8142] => -0.37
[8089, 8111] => 0.54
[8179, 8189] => -0.98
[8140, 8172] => -1.09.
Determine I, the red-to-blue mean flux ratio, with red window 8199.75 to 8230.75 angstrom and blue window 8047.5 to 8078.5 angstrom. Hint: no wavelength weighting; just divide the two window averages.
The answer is 0.99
